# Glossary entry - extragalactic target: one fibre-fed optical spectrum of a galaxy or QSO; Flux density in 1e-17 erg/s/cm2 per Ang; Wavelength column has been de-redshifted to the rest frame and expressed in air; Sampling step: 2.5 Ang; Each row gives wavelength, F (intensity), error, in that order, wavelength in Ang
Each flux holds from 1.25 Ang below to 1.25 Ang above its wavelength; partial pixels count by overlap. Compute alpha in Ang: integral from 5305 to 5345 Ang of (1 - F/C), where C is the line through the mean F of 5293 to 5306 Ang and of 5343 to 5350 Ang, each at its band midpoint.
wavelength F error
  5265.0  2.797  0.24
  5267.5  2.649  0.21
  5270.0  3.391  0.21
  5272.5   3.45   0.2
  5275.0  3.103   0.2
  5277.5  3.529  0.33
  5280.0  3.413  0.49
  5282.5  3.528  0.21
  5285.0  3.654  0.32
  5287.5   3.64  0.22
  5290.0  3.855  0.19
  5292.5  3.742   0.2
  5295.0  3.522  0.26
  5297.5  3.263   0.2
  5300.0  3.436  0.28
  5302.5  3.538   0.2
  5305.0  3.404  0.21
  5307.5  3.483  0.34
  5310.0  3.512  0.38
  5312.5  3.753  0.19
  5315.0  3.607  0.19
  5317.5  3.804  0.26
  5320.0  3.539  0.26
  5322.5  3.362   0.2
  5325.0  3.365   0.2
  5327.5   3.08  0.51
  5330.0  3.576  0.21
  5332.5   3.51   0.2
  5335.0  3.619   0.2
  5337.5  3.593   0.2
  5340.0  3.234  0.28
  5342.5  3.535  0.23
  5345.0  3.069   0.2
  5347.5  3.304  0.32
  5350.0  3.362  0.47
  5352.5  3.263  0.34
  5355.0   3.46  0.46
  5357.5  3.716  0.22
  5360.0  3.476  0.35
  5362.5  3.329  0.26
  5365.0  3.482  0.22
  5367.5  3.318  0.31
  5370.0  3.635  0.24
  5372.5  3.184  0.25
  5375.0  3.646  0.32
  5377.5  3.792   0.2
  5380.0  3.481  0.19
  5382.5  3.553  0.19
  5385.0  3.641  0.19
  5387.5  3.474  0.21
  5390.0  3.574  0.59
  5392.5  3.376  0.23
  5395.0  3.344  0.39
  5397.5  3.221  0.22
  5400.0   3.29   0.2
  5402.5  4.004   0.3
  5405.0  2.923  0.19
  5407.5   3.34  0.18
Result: -1.7 Ang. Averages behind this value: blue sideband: 3.45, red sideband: 3.26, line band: 3.49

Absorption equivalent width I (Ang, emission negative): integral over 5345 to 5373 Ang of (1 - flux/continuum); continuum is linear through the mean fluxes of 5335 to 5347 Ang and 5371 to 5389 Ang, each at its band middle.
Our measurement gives 0.4 Ang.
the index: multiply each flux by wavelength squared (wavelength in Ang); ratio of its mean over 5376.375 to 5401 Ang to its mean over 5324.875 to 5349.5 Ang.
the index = 1.0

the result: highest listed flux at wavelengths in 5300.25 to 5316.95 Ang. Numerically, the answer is 3.753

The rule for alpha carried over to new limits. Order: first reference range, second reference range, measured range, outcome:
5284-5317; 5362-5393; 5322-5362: 1.5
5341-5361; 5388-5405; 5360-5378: -0.3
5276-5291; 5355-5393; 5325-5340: 0.4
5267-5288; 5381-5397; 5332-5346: 0.0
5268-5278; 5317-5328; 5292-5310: -0.5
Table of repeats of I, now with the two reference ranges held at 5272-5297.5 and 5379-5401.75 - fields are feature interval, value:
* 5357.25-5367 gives 0.02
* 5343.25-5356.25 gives 0.68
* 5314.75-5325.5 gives -0.11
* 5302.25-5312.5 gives 0.01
